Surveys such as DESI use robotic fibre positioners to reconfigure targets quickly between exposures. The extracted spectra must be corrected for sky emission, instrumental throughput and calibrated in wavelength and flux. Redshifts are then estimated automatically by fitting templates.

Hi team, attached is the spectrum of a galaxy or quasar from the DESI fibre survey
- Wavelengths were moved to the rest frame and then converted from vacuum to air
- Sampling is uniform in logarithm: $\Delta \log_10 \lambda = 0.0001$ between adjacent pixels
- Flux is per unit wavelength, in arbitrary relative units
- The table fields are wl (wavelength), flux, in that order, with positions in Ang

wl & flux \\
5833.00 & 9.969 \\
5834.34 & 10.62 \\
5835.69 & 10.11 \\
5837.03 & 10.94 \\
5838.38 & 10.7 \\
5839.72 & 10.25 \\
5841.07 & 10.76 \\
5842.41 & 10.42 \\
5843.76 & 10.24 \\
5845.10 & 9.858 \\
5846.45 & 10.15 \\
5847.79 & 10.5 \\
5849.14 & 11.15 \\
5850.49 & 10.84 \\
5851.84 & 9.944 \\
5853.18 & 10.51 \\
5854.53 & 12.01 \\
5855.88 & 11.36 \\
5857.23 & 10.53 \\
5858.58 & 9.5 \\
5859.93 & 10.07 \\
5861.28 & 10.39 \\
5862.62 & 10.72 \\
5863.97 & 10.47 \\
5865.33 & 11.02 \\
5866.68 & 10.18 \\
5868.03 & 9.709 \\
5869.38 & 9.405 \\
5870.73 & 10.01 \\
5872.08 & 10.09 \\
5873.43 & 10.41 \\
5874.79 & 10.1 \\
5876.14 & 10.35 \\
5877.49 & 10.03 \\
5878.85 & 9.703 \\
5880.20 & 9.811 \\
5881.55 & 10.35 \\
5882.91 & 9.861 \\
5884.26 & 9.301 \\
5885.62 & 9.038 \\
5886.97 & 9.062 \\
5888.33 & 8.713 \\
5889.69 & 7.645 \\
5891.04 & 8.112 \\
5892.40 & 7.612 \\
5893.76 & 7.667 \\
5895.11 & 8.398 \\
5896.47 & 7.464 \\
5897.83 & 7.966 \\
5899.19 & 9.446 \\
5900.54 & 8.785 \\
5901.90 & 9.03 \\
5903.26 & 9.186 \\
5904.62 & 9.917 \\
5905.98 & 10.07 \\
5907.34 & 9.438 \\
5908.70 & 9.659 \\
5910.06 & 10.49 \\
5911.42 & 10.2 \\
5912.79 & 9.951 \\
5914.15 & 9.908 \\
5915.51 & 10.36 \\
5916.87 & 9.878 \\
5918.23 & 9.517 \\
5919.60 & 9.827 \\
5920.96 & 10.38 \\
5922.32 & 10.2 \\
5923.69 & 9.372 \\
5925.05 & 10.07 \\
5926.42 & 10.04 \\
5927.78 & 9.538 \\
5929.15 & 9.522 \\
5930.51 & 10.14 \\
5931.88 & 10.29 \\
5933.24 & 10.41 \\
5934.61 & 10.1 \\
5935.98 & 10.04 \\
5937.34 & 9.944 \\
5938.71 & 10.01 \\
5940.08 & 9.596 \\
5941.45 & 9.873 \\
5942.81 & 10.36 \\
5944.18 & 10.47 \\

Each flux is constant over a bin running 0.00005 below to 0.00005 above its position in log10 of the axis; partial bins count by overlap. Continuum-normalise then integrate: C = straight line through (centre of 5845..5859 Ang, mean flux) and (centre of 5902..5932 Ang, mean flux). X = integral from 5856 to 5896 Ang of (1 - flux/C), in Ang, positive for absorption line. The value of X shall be 2.9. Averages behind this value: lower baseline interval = 10.6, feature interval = 9.61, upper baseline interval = 9.88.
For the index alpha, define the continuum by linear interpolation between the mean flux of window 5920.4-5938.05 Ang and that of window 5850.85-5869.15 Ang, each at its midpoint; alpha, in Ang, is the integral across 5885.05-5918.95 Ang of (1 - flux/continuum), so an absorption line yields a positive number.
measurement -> 3.6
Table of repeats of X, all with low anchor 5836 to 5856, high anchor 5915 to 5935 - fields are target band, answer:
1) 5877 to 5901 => 3.4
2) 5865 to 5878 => 0.4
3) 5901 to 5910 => 0.5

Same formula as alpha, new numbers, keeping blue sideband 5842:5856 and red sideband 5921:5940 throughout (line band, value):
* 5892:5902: 1.9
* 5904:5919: 0.3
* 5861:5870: 0.2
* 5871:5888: 0.9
